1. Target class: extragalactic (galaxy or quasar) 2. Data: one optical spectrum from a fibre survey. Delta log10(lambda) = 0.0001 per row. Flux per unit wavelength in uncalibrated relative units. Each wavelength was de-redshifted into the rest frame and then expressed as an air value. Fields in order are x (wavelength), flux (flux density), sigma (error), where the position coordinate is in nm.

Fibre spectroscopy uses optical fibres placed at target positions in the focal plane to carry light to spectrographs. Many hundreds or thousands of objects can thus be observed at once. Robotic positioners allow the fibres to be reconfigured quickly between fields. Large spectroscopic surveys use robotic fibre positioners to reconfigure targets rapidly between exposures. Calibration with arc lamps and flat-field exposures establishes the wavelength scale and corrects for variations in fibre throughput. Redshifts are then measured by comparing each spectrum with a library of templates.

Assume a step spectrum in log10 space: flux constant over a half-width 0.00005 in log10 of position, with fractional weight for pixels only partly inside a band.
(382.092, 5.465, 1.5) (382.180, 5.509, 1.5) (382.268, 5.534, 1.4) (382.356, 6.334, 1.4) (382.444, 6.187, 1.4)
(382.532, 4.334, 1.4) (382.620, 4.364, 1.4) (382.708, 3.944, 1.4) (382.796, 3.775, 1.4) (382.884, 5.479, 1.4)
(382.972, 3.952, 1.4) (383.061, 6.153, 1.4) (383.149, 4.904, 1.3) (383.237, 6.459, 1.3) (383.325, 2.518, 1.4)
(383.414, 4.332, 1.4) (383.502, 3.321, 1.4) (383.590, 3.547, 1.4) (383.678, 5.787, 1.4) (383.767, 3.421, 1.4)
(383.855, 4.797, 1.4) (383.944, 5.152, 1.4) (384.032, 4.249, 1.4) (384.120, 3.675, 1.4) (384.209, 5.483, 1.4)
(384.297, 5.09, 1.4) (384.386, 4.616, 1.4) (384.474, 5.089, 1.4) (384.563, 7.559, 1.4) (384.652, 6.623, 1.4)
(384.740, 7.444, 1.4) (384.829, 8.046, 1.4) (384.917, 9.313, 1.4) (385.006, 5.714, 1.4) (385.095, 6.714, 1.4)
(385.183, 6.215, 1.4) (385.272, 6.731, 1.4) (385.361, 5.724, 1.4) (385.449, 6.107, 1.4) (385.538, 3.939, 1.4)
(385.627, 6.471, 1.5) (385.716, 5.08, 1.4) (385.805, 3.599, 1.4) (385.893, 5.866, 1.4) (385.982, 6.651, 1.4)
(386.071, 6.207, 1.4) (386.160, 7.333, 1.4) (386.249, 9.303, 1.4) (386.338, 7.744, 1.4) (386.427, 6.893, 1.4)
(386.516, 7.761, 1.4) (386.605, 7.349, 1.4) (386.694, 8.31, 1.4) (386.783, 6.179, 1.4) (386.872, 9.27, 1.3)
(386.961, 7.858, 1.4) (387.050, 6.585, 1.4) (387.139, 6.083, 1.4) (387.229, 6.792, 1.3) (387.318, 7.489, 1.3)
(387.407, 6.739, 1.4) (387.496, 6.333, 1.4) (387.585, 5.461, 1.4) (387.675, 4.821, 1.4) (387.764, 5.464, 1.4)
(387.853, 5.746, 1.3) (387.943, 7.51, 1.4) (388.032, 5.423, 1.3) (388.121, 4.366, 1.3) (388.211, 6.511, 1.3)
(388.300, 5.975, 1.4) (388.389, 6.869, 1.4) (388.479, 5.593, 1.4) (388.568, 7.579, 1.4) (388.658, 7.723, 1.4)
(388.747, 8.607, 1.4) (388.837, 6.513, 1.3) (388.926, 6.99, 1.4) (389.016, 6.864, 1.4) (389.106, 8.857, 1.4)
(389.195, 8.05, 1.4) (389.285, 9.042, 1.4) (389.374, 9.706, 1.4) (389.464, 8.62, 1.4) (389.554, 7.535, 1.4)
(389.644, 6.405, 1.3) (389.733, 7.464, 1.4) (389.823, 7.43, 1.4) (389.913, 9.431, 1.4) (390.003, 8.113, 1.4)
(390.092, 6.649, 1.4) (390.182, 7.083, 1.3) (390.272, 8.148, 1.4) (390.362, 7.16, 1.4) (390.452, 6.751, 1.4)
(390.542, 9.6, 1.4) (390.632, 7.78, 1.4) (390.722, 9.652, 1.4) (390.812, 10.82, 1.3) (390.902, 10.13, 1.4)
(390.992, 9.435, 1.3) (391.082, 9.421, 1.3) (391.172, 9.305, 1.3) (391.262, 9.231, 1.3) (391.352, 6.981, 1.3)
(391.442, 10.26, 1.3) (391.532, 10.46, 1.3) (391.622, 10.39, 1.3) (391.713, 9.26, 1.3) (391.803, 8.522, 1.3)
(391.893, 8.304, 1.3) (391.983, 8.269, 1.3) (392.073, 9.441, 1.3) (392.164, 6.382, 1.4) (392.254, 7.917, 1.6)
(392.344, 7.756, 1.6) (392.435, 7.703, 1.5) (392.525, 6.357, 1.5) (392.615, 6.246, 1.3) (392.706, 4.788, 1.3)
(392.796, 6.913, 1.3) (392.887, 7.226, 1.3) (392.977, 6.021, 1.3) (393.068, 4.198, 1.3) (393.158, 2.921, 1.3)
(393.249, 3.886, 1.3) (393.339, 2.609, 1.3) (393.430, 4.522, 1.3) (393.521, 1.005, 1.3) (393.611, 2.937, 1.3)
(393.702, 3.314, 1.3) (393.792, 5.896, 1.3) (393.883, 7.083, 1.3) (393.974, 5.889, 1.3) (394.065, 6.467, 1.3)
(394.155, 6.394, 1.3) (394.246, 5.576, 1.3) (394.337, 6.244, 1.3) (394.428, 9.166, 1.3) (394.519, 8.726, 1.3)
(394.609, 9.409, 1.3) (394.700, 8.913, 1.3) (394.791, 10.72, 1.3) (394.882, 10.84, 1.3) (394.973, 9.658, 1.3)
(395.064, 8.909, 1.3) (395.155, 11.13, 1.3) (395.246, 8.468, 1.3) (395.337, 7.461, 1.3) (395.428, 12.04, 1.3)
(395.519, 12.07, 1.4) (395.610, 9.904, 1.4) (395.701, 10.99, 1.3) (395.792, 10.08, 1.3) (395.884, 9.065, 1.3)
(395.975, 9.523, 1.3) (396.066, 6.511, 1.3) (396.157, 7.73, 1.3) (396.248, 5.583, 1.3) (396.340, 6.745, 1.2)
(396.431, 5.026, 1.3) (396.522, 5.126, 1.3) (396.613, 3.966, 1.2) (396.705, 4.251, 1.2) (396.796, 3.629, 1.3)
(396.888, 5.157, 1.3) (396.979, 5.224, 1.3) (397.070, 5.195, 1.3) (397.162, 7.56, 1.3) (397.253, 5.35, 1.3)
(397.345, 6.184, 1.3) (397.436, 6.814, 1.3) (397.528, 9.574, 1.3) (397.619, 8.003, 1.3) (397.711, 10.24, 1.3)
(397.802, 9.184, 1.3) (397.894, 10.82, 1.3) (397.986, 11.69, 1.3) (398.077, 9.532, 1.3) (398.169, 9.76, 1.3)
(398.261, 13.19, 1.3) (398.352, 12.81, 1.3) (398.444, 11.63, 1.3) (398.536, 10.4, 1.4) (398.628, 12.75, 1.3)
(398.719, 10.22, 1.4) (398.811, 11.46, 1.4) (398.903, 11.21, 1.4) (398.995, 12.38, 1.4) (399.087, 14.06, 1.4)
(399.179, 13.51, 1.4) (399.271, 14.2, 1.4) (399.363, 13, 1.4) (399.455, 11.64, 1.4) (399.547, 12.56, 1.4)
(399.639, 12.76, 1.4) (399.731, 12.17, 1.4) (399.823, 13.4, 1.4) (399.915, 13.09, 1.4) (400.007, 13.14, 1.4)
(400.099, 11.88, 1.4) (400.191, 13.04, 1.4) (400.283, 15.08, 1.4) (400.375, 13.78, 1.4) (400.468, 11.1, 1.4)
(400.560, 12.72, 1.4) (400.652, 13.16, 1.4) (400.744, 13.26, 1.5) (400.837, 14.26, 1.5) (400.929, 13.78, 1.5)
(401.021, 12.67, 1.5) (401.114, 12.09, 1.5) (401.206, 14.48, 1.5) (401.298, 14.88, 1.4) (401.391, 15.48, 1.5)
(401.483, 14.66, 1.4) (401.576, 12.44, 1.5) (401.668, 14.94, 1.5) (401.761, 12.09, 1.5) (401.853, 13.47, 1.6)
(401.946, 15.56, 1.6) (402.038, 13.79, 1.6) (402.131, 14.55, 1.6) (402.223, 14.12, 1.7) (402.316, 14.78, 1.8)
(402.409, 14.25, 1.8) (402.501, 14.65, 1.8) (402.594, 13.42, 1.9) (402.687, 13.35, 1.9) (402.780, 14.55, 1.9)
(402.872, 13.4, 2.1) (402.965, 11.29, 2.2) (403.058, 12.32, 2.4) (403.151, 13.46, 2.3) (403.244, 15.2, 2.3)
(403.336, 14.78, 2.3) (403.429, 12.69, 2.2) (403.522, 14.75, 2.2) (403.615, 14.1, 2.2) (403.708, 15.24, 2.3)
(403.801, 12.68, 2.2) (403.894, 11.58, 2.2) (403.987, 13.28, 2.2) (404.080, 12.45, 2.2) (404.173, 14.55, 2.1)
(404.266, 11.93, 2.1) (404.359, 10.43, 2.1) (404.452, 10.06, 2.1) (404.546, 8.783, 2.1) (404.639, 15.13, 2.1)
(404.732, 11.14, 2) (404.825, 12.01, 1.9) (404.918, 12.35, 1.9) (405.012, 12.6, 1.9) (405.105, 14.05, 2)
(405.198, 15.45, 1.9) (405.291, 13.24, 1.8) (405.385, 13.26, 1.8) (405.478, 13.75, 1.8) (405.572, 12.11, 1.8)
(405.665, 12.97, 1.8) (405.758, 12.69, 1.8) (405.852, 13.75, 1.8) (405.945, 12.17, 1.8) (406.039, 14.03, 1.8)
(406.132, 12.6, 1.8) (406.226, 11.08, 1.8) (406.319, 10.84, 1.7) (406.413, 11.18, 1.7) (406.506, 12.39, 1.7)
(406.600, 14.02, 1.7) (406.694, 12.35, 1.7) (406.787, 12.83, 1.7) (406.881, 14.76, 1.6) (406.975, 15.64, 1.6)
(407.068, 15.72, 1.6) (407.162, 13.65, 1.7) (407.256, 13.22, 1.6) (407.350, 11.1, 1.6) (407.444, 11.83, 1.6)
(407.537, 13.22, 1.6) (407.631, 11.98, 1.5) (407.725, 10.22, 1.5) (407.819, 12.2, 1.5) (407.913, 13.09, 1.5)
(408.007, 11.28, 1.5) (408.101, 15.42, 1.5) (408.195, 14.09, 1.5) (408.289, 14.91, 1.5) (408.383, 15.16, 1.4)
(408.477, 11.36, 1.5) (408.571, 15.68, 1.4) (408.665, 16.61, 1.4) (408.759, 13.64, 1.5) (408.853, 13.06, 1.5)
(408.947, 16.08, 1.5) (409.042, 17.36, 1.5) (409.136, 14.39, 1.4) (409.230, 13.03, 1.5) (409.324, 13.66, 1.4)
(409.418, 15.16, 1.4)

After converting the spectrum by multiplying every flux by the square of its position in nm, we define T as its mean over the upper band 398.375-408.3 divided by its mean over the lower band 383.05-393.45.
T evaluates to 2.1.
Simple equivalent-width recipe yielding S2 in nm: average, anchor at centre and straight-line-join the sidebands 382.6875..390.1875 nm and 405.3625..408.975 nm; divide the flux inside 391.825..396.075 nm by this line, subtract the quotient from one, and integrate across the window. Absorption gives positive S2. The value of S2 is 0.73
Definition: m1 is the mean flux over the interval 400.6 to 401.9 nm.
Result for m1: 13.7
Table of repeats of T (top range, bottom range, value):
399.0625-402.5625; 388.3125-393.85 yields 1.94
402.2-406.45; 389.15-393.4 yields 1.79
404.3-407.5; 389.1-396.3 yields 1.74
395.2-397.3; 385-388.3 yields 1.18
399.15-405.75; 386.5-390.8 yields 1.95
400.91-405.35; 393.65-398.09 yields 1.78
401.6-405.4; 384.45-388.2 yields 2.21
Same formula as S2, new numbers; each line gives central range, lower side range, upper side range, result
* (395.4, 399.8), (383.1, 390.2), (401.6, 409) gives 0.453 nm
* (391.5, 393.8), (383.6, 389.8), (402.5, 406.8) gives 0.620 nm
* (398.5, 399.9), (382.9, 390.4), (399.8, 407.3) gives -0.107 nm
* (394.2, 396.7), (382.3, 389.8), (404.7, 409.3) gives 0.251 nm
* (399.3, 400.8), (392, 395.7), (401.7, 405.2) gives -0.244 nm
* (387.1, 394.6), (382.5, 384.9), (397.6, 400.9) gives 0.975 nm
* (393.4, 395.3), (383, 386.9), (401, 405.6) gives 0.501 nm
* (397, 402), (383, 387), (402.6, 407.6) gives -0.364 nm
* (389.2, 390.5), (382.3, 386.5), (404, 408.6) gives -0.077 nm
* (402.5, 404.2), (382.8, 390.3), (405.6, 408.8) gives -0.231 nm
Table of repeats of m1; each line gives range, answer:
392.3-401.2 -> 9.05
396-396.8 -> 5.6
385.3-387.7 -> 6.61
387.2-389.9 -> 6.98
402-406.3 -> 13.1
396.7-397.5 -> 5.64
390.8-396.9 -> 7.45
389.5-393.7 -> 7.32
